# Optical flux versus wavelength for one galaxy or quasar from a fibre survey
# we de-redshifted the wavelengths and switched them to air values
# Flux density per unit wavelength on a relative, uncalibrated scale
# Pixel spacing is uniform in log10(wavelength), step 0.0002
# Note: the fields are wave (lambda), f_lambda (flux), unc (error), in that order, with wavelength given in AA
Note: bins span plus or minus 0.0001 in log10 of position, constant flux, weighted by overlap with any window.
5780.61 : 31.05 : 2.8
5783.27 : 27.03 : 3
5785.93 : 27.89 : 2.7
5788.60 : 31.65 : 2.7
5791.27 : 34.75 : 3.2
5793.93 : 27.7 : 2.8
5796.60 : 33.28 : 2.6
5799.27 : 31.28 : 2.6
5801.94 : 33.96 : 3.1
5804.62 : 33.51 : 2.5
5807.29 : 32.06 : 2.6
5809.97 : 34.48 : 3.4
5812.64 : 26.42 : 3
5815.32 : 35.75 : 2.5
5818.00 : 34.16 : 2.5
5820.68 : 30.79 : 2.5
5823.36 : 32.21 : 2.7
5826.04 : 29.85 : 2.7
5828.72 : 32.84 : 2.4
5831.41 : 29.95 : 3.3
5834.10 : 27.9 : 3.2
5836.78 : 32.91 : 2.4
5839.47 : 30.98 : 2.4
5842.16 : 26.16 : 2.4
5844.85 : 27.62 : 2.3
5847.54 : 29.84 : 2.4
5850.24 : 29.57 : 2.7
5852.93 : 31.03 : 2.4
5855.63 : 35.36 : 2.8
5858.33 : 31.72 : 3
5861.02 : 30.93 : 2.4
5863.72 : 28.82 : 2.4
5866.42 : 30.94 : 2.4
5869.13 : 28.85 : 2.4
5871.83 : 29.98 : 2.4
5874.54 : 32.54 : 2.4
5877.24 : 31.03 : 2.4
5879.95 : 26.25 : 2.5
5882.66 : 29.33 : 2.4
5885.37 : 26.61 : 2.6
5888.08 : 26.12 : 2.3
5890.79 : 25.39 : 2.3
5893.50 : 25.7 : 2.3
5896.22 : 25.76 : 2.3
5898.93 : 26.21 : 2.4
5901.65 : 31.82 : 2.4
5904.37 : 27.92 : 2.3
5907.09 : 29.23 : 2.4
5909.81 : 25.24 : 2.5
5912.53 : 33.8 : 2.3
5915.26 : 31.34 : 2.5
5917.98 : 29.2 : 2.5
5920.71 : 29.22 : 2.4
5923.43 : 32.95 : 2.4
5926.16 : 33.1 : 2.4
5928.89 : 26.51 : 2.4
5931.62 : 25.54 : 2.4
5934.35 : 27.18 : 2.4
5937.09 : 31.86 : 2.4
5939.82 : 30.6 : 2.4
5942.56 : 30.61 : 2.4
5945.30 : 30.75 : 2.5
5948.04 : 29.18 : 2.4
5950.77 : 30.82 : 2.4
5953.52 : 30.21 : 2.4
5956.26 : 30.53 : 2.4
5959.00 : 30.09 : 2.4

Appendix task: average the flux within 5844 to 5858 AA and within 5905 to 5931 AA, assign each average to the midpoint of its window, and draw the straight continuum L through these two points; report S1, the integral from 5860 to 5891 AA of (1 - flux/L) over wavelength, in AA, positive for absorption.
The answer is 1.5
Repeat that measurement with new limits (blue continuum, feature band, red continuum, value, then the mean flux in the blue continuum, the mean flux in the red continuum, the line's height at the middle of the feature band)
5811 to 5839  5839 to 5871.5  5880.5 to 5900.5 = -1.2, 31.3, 26.5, 29.1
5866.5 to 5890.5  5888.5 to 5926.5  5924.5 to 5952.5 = 0.4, 28.8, 29.7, 29.2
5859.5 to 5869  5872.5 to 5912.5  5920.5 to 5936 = 2.2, 30.1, 29.1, 29.7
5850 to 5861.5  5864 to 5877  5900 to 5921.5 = 0.4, 32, 29.7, 31.4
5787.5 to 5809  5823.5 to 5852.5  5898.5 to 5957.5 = 1.5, 32.3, 29.8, 31.5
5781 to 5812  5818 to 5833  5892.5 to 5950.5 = -0.2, 31.5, 29.3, 31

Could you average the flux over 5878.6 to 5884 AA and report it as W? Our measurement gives 27.8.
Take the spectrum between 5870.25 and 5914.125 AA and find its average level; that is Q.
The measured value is 28.3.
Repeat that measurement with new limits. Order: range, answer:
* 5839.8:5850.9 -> 28.5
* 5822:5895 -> 29.6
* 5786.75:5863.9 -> 31.3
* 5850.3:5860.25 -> 32.2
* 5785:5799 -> 31.2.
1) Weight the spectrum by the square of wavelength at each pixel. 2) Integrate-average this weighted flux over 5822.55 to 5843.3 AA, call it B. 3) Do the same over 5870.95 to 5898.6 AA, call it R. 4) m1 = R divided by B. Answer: 0.9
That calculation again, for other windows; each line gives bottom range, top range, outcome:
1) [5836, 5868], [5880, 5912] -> 0.91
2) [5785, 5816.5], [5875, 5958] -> 0.95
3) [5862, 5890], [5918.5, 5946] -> 1.05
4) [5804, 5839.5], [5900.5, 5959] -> 0.98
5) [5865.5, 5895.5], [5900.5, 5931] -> 1.07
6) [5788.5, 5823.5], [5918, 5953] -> 0.97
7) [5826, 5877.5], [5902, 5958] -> 1.01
